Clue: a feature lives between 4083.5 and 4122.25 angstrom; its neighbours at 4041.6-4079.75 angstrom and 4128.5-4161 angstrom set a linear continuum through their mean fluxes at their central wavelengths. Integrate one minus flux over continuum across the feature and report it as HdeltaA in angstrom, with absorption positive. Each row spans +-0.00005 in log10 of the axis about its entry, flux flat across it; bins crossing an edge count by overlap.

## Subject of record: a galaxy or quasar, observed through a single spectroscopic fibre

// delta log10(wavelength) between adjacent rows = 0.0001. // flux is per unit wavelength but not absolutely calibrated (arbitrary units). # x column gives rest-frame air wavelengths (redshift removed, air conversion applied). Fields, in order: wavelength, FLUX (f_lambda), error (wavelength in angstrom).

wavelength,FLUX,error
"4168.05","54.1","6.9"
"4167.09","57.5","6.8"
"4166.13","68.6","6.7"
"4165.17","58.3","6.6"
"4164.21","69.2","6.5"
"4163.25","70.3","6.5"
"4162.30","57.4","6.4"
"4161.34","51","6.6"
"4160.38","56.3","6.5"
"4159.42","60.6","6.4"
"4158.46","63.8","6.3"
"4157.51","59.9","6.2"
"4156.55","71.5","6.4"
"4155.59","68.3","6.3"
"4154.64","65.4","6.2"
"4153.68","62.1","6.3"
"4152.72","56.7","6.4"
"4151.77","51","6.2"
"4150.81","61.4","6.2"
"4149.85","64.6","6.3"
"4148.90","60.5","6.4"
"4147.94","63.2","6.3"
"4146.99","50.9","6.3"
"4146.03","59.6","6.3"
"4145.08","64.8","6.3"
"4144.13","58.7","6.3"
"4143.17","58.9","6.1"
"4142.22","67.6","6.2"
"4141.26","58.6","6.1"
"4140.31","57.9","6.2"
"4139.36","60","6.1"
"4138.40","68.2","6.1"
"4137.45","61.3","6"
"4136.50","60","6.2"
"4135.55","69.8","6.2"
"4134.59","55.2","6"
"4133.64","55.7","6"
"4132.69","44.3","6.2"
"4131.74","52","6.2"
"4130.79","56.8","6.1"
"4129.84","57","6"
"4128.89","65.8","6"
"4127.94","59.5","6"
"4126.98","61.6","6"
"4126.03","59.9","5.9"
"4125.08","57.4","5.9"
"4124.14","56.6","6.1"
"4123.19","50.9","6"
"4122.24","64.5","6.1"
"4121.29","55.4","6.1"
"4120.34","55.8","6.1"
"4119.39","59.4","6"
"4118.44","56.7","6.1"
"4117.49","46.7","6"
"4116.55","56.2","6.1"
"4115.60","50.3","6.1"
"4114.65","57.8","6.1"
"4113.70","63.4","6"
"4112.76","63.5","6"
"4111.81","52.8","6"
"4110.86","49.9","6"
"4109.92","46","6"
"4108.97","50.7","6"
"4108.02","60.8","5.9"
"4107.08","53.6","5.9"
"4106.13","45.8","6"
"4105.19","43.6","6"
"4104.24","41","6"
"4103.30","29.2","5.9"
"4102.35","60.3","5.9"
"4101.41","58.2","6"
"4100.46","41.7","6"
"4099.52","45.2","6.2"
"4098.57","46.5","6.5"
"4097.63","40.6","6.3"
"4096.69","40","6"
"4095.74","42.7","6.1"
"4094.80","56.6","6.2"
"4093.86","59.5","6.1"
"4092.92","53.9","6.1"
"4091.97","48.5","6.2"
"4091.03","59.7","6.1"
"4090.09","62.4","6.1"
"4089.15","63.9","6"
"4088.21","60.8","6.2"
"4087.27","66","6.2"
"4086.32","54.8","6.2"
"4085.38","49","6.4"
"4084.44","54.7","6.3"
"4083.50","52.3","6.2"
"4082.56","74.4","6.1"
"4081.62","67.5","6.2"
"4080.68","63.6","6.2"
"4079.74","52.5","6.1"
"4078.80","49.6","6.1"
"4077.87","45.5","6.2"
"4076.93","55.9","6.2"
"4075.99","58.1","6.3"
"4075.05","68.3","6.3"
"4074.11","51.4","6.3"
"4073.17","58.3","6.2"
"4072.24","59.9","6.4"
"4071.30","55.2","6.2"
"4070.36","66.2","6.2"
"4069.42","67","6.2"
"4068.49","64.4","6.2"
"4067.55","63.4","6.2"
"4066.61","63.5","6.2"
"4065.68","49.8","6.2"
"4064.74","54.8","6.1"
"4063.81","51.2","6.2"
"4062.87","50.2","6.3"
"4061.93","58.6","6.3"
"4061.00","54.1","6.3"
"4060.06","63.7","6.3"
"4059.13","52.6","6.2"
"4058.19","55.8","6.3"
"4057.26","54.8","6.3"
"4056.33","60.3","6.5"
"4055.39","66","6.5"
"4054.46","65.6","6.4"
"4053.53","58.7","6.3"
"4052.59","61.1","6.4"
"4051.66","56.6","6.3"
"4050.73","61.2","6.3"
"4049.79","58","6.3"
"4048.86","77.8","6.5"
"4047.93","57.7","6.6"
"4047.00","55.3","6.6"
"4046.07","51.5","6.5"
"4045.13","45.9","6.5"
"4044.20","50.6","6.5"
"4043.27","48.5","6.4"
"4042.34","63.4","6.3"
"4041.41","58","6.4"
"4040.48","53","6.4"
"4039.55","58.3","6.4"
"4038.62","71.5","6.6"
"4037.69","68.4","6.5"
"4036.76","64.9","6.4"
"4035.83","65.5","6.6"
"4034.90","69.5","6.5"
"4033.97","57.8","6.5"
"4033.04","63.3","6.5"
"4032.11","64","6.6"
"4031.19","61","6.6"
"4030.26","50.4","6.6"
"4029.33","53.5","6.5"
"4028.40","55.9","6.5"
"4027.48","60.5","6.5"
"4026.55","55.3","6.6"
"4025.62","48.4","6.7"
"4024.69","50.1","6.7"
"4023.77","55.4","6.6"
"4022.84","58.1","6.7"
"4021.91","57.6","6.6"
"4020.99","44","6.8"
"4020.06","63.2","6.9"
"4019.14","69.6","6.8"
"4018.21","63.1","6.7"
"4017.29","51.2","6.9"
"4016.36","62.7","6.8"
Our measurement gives 4.1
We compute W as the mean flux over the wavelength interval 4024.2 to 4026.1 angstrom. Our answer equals 49.4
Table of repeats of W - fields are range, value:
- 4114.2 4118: 52.8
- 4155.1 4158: 66.7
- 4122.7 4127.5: 57.3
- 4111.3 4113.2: 57.7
